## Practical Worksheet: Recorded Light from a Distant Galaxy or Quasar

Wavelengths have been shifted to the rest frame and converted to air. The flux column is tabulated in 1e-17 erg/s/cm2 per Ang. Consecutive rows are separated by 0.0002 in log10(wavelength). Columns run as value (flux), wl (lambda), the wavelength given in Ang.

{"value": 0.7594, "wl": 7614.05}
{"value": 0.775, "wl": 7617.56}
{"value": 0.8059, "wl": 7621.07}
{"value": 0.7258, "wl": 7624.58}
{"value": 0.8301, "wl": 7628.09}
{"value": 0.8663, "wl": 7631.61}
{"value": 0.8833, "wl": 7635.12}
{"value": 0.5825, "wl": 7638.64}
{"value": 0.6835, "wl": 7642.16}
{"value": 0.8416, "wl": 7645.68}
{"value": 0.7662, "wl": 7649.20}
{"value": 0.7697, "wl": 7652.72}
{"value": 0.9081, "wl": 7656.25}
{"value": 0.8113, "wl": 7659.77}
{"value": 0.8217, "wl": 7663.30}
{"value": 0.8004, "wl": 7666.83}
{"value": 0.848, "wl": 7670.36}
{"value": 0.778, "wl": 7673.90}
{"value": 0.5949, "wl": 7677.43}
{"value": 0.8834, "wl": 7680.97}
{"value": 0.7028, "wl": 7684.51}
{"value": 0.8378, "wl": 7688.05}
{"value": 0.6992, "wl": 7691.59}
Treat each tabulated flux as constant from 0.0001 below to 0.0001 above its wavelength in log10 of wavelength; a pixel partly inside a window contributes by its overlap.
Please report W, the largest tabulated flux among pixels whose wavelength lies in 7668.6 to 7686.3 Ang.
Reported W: 0.8834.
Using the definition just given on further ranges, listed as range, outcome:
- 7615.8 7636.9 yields 0.8833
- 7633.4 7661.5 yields 0.9081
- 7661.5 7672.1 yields 0.848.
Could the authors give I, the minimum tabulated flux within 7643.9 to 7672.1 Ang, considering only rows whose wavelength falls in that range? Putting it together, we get 0.7662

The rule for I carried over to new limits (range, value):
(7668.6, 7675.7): 0.778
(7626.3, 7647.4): 0.5825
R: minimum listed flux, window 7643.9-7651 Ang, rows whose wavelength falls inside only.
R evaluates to 0.7662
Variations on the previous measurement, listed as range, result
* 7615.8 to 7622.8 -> 0.775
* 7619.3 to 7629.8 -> 0.7258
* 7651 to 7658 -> 0.7697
